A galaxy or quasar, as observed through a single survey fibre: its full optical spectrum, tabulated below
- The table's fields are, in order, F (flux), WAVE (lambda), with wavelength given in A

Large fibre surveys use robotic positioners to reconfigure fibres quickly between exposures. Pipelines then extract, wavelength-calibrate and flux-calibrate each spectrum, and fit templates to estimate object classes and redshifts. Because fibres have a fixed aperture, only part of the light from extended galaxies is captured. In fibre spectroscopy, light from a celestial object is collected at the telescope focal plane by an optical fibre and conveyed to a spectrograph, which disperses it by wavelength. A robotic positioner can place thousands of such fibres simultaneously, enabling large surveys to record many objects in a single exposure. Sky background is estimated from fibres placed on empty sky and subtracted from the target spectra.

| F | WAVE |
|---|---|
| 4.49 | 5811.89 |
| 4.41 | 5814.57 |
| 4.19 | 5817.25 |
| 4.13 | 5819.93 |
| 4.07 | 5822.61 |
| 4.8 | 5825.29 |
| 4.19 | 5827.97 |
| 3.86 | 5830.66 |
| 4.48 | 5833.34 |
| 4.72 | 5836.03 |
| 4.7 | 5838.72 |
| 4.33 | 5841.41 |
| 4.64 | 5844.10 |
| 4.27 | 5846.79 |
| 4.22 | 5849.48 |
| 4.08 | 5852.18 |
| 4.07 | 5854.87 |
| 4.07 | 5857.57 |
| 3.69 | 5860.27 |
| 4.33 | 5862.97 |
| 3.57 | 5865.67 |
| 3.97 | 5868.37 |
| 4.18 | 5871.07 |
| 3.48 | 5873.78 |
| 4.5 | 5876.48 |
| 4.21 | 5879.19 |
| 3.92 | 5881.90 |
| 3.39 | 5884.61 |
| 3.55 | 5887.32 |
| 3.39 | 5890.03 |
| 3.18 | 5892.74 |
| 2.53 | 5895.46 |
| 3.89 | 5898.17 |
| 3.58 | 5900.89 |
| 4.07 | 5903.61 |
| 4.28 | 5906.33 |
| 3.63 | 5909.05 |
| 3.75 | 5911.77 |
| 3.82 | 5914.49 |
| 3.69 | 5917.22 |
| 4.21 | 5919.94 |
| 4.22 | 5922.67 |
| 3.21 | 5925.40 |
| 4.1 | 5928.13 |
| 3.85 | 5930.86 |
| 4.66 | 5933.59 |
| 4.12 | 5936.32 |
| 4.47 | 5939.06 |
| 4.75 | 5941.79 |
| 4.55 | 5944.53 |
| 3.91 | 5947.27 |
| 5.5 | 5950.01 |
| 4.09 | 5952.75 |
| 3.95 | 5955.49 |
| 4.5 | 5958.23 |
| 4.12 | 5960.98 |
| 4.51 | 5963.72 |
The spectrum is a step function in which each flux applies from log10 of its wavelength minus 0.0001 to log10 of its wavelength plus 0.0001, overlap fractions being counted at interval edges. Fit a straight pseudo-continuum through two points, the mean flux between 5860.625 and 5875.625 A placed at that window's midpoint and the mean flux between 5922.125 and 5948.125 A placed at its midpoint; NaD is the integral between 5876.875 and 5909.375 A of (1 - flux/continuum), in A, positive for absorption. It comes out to 2.9 A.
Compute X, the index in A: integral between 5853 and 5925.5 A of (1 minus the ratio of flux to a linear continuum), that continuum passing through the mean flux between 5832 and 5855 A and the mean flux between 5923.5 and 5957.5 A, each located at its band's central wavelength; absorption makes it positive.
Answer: 9.0 A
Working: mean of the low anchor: 4.41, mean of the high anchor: 4.27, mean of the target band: 3.8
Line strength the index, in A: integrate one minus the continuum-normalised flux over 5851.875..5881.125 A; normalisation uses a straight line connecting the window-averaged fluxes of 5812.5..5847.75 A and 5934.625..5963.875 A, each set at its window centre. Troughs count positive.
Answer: 2.5 A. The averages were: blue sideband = 4.37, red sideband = 4.41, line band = 4.01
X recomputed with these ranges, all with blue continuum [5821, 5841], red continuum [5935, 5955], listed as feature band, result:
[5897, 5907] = 1.1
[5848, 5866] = 1.6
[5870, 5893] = 3.4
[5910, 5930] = 2.7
